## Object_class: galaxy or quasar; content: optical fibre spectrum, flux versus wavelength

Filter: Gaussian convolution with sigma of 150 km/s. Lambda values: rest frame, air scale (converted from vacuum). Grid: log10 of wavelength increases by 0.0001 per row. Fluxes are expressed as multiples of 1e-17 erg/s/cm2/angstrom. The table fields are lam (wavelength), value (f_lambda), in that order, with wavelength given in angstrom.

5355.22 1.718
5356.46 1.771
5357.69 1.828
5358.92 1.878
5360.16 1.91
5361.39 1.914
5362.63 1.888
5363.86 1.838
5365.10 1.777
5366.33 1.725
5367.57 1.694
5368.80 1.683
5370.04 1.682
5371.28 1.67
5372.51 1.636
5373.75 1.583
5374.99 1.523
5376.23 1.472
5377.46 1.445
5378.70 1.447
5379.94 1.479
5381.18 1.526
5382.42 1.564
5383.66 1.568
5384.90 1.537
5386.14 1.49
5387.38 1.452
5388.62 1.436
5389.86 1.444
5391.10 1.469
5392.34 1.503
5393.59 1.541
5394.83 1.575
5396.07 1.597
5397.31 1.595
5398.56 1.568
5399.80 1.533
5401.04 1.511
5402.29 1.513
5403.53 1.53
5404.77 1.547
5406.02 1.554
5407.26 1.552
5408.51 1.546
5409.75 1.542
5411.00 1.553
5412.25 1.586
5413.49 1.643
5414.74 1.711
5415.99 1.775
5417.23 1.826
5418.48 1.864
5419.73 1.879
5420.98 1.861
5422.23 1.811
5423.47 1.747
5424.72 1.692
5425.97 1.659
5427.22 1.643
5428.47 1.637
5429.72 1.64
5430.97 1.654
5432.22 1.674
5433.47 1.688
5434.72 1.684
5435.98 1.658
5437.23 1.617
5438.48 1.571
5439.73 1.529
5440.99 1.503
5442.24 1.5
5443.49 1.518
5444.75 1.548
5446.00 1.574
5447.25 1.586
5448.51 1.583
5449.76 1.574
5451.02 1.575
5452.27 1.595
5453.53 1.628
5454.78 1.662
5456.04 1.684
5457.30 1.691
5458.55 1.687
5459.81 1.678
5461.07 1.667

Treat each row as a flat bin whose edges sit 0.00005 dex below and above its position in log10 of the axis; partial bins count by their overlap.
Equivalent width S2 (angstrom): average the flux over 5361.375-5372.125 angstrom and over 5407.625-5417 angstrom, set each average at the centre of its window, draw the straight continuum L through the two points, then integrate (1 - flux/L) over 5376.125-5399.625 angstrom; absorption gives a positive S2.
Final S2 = 2.5 angstrom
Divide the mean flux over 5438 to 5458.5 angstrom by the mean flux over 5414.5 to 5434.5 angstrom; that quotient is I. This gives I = 0.9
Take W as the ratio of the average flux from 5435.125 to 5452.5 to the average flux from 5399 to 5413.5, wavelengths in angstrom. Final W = 1.0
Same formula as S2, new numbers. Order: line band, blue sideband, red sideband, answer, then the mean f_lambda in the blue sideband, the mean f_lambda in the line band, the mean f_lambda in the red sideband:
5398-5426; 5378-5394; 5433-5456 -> -2.1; 1.49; 1.65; 1.59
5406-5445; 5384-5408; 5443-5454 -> -2.6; 1.52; 1.65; 1.58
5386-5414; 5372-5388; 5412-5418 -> 1.7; 1.52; 1.53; 1.72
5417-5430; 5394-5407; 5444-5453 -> -1.6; 1.55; 1.75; 1.58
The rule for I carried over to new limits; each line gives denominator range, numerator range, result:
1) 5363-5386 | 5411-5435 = 1.07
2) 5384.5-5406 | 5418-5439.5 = 1.12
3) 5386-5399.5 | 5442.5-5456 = 1.05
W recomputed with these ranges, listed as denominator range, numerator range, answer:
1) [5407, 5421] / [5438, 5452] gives 0.92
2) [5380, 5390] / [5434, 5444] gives 1.05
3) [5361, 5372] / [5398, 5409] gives 0.88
